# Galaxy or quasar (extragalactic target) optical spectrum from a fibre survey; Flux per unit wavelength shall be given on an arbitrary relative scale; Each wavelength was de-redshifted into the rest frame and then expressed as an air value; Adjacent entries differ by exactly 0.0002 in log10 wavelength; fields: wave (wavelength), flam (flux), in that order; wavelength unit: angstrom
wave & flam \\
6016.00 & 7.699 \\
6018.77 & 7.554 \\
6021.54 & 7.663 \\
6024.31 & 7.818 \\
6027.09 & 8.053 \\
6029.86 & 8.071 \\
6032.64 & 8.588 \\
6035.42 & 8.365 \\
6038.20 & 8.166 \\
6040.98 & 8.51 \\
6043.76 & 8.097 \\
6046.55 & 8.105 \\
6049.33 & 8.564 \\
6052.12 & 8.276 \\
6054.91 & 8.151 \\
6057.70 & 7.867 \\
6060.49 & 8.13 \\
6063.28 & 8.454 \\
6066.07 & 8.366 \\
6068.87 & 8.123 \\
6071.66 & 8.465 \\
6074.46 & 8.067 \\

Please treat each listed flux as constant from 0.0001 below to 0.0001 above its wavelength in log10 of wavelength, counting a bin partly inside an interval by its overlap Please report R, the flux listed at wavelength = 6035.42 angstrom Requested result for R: 8.365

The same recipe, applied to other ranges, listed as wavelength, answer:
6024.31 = 7.818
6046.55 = 8.105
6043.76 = 8.097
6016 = 7.699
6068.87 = 8.123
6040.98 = 8.51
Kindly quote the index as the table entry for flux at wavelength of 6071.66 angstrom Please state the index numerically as 8.465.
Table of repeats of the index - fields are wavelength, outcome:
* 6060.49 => 8.13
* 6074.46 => 8.067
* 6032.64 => 8.588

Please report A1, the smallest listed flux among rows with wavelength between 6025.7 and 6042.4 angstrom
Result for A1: 8.053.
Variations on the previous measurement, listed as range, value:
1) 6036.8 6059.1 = 7.867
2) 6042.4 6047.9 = 8.097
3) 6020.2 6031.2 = 7.663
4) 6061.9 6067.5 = 8.366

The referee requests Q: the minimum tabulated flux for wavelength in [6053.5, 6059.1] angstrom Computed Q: 7.867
